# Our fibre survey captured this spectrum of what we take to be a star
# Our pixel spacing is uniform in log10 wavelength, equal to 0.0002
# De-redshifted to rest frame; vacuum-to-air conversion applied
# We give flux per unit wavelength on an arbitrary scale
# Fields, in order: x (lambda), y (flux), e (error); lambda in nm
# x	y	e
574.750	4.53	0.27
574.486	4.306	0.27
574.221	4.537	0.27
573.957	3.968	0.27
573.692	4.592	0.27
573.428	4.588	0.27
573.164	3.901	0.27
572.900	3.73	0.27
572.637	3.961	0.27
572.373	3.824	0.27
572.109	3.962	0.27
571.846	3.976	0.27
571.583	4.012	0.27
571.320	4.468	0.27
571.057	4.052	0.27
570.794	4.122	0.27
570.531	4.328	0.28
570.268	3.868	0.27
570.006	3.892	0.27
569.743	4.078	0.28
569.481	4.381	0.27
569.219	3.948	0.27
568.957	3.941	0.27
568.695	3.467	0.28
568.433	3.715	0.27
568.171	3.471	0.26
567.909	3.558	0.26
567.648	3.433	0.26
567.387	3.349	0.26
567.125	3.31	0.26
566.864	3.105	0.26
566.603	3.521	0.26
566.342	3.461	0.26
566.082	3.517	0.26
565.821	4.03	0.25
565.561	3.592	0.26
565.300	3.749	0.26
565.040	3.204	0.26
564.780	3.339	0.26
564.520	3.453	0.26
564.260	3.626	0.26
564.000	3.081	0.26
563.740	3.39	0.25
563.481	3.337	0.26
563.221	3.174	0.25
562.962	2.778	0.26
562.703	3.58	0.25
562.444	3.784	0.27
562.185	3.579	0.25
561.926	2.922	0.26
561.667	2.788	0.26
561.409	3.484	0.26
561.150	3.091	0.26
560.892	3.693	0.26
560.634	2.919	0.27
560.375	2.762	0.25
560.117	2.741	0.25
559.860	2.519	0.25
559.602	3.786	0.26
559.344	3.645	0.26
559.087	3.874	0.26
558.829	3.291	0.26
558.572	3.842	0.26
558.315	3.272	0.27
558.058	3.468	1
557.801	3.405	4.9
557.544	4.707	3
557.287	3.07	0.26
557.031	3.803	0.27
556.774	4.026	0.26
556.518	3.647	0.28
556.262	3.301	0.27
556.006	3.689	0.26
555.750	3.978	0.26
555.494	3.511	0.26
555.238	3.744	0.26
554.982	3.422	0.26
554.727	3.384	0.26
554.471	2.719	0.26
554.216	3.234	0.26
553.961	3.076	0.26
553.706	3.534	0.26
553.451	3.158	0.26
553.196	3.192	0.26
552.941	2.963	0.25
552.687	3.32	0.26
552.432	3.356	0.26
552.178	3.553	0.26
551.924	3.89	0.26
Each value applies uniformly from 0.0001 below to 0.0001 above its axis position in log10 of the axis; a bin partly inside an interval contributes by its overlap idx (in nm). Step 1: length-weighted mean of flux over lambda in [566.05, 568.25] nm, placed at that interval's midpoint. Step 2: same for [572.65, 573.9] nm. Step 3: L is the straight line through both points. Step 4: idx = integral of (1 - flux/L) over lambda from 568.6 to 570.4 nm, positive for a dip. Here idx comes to -0.12 nm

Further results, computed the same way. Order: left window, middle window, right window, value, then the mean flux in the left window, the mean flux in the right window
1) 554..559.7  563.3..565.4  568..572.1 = 0.23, 3.57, 3.98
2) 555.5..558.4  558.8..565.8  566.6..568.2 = 0.40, 3.67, 3.38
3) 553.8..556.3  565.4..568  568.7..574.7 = 0.27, 3.41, 4.1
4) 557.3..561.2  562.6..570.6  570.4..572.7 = 0.51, 3.4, 4.08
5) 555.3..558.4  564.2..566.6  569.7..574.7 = 0.23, 3.66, 4.12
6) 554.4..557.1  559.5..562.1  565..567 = 0.36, 3.58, 3.54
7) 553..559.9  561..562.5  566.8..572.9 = 0.16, 3.5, 3.84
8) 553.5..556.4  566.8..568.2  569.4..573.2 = 0.19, 3.41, 4.04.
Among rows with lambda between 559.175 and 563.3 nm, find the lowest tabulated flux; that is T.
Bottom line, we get 2.519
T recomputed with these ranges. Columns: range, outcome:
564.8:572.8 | 3.105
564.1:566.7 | 3.204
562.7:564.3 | 2.778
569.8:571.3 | 3.868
